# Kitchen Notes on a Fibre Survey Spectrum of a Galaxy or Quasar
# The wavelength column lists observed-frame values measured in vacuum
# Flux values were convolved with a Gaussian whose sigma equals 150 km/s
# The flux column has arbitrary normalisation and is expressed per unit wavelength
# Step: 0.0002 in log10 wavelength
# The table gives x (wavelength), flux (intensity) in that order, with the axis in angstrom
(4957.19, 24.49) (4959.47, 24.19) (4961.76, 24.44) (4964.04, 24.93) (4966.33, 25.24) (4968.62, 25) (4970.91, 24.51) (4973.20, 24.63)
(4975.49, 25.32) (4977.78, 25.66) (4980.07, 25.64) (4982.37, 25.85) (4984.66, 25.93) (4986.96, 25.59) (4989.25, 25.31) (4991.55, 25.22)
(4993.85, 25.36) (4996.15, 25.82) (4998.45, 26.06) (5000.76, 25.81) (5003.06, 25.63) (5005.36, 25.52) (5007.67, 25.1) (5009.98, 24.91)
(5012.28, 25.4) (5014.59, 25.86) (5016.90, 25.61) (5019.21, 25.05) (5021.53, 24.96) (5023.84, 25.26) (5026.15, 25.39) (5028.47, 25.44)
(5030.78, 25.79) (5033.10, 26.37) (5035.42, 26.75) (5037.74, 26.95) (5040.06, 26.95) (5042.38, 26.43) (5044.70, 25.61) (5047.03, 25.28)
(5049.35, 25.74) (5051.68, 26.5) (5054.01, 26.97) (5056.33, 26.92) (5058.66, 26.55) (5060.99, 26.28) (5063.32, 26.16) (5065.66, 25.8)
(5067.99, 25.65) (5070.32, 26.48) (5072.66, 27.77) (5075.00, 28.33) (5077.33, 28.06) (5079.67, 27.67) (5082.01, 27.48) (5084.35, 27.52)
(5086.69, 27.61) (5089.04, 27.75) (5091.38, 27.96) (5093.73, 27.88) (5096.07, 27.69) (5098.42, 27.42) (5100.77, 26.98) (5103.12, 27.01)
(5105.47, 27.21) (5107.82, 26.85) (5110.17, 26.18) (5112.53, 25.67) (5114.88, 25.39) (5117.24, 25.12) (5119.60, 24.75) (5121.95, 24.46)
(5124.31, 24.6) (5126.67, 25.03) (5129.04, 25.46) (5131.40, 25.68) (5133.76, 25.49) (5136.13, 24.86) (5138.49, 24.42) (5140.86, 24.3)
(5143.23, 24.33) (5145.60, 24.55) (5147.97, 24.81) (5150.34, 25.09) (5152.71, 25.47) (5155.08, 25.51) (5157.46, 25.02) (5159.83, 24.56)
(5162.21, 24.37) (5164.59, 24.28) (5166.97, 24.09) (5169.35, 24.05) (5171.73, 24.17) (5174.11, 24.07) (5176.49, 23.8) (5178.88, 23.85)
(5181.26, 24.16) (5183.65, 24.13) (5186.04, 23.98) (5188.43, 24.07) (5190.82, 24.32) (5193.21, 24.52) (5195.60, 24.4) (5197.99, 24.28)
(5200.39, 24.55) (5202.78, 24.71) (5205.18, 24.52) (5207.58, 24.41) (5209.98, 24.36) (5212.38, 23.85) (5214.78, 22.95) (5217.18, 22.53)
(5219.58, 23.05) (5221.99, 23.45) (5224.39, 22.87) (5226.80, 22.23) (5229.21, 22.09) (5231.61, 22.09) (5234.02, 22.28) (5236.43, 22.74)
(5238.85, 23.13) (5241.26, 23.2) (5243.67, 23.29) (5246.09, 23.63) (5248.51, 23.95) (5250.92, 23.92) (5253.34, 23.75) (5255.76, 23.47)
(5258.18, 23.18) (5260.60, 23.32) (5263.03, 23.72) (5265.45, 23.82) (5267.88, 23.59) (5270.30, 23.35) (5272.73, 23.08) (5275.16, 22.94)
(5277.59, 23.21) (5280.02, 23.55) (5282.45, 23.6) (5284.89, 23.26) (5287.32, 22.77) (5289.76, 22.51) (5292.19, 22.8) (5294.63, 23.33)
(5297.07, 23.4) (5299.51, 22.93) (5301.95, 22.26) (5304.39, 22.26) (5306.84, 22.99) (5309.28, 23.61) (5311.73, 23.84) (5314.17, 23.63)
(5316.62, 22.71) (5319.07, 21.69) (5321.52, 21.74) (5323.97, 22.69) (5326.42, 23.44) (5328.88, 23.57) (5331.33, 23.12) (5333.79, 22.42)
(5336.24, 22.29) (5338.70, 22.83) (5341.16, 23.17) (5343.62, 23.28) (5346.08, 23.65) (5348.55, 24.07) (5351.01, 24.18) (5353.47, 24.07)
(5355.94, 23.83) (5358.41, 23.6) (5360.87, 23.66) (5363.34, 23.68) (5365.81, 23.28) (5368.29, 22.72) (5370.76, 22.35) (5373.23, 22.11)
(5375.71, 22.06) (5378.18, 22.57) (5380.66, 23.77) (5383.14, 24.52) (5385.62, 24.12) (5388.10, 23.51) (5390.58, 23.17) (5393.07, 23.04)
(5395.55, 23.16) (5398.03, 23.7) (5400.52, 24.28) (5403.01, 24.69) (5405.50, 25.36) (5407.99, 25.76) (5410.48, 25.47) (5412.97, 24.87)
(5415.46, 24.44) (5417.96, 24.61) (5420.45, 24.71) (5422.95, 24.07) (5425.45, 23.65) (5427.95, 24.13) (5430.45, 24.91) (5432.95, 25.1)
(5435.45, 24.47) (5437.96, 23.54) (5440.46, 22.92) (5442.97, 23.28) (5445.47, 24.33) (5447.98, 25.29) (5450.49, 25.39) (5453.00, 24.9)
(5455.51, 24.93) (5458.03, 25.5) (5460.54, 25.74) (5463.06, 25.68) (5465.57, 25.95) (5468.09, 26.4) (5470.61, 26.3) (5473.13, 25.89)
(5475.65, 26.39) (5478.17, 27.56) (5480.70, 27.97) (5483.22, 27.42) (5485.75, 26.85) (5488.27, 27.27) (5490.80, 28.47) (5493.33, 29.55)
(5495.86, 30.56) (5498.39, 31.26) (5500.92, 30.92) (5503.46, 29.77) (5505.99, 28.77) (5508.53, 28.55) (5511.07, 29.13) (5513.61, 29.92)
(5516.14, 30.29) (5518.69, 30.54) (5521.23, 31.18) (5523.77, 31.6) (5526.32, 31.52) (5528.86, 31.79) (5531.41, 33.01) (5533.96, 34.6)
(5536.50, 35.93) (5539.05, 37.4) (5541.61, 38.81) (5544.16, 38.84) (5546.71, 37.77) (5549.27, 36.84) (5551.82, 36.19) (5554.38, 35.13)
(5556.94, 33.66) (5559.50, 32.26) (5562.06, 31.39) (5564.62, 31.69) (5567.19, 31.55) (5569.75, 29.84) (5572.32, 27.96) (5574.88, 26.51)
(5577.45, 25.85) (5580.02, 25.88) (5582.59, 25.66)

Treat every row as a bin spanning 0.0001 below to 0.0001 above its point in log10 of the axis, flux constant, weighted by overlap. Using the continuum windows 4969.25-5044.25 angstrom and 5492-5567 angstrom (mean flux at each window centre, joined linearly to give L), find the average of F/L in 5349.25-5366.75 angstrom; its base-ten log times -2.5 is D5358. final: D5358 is 0.27 mag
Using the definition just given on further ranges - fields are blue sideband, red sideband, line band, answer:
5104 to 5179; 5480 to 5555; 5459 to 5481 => 0.18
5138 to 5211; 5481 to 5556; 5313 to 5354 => 0.21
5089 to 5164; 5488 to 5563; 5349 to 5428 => 0.25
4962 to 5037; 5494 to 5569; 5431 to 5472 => 0.26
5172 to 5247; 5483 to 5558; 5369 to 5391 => 0.22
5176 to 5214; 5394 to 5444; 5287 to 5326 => 0.07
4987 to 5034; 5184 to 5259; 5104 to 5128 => -0.04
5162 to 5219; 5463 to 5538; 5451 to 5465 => 0.13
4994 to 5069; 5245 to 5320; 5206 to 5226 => 0.02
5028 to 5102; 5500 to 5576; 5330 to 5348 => 0.29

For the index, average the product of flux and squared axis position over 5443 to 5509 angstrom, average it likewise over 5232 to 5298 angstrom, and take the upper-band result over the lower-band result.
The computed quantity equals 1.26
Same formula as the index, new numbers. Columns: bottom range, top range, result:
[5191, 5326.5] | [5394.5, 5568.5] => 1.34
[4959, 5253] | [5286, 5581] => 1.20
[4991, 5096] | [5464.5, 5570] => 1.42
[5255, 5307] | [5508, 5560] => 1.60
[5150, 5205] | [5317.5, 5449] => 1.05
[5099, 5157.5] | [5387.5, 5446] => 1.06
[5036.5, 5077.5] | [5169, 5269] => 0.95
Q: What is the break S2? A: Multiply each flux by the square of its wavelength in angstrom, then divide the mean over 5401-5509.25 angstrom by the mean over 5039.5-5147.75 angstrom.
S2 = 1.14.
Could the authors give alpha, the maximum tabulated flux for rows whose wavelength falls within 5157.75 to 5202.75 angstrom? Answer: 24.56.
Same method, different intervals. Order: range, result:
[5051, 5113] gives 28.33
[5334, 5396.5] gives 24.52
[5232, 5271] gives 23.95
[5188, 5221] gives 24.71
